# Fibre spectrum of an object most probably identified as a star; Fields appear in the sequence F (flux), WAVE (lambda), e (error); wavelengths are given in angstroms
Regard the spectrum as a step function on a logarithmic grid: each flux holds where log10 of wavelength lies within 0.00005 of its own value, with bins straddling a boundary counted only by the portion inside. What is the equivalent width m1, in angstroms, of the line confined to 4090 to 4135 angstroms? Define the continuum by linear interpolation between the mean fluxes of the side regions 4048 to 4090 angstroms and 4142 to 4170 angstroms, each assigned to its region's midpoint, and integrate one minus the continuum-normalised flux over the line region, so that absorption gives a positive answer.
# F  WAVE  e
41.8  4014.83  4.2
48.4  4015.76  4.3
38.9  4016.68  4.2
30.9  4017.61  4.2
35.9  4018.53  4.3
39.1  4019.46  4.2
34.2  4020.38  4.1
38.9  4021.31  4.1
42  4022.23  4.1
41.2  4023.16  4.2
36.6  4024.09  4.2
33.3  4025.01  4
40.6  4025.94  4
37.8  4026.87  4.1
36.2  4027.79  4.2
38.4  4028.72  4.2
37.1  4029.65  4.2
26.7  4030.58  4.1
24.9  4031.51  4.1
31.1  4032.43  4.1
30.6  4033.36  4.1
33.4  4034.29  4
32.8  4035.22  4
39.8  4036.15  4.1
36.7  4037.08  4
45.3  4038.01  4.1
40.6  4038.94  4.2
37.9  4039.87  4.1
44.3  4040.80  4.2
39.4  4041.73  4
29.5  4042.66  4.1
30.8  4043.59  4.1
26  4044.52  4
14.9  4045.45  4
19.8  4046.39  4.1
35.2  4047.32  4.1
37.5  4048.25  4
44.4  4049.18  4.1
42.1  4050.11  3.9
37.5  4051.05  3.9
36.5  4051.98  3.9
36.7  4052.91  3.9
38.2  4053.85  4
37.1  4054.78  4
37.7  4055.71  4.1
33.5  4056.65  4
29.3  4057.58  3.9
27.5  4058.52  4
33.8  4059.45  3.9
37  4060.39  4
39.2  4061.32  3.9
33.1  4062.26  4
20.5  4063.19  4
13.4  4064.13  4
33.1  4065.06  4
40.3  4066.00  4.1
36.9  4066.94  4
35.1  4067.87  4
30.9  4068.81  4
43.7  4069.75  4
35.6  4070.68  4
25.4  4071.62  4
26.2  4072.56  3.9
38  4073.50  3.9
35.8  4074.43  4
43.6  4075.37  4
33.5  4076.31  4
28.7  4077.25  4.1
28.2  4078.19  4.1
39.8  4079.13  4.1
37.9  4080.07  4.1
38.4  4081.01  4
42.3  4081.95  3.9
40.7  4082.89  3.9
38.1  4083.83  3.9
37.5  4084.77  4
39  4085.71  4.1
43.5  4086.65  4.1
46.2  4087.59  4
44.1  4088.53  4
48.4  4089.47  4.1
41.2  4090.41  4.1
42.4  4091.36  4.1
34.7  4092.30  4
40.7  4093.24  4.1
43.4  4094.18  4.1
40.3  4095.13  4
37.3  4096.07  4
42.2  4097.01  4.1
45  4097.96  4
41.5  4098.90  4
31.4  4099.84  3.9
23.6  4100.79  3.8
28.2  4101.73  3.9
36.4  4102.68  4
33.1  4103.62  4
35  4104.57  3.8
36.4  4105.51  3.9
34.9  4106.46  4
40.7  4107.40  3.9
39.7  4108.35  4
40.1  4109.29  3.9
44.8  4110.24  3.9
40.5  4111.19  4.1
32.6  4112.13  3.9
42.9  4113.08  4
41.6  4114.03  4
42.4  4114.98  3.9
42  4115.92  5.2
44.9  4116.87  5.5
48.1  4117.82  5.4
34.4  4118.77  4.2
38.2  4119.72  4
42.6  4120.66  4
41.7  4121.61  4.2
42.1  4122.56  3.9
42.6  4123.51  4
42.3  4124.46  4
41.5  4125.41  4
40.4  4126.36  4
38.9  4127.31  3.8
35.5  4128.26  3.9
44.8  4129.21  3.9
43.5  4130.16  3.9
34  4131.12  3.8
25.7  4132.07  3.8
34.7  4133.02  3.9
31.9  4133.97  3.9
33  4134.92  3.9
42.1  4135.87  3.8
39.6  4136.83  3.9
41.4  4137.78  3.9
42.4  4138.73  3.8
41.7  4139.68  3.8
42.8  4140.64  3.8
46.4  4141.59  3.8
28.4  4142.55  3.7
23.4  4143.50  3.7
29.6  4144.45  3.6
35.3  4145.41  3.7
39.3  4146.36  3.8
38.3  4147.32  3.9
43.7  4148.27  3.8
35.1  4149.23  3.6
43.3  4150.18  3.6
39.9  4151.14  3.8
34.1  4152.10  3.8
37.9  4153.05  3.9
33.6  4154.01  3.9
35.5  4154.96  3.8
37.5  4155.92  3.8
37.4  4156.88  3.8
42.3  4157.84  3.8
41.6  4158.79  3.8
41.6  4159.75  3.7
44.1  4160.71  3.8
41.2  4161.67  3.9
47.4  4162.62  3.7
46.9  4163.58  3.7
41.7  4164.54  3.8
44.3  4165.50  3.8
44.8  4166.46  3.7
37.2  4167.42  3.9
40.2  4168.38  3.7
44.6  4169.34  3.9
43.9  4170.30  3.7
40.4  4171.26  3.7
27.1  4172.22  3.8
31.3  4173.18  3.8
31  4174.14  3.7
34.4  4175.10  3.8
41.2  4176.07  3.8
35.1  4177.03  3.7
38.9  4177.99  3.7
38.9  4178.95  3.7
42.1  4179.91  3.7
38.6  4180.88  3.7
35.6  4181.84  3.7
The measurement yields -1.4 angstroms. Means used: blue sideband 36.1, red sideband 39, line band 38.7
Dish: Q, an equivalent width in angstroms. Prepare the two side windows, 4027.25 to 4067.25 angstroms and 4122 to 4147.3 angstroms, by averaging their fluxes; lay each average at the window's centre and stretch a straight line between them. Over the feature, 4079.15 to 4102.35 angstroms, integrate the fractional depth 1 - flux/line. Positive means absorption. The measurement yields -2.4 angstroms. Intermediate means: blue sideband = 33.9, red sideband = 37.8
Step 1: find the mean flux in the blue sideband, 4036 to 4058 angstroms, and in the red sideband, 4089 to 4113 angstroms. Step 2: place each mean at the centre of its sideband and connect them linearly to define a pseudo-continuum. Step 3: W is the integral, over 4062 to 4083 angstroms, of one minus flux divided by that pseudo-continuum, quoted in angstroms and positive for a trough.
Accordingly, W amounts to 1.7 angstroms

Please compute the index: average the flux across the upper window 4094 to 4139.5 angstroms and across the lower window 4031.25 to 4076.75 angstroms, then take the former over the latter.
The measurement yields 1.14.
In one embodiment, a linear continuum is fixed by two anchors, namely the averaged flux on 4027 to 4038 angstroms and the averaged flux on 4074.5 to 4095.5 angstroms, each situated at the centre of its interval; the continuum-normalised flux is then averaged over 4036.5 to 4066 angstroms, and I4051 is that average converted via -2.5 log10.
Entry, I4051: 0.06 mag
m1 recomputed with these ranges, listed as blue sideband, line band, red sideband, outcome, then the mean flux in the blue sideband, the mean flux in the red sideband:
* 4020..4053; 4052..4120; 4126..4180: -0.76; 35.3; 38.5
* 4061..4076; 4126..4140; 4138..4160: -0.37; 33.1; 37.9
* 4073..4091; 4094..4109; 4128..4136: 0.47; 39.2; 35.9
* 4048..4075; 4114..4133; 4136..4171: -1.13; 34.4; 39.7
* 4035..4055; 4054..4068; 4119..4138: 1.41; 35.6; 38.7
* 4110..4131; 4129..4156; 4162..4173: 2.70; 41.1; 41.4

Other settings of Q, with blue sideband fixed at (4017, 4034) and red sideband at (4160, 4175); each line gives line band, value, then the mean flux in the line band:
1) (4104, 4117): -0.48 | 39.7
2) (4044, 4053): 0.81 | 32.9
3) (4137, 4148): 0.57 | 37.4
